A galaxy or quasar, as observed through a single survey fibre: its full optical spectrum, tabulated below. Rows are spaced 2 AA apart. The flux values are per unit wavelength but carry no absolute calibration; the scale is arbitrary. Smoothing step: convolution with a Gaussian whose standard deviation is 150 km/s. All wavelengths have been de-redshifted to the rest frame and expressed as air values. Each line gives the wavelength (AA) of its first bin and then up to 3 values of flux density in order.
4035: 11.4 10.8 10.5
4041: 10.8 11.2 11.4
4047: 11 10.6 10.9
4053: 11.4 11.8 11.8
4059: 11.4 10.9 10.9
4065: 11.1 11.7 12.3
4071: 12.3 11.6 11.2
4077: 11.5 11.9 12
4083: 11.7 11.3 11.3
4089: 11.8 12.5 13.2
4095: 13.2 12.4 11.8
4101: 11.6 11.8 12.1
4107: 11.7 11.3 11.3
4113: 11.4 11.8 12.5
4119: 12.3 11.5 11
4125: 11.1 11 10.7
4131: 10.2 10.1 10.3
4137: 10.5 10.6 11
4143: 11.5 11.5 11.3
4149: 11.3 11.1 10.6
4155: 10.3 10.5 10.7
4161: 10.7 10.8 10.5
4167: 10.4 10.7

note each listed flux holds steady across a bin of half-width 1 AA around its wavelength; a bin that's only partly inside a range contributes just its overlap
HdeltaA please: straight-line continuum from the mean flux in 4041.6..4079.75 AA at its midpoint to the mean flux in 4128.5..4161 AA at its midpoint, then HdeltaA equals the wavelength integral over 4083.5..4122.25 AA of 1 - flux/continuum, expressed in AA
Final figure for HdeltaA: -3.0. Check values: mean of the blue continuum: 11.4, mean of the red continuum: 10.8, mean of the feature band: 11.9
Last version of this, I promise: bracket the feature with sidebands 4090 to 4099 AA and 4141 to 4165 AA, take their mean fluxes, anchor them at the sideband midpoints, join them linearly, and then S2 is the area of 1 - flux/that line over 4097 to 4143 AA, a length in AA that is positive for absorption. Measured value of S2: 2.50 AA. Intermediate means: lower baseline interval 12.7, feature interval 11.3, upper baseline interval 10.9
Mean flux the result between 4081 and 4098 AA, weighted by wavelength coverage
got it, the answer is 12.2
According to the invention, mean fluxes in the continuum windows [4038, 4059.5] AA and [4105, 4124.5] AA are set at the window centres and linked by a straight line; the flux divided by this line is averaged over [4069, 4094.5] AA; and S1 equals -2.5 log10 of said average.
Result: -0.05 mag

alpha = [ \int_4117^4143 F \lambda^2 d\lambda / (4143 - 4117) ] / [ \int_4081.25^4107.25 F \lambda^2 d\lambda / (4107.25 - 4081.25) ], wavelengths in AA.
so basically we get 0.92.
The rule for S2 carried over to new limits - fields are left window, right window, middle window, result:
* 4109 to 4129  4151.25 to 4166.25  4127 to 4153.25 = 0.42 AA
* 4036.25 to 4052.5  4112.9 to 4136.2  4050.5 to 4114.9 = -4.11 AA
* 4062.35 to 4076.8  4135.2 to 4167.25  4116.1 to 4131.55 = -0.31 AA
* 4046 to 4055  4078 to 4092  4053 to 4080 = -0.39 AA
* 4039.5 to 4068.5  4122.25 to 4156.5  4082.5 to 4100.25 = -1.76 AA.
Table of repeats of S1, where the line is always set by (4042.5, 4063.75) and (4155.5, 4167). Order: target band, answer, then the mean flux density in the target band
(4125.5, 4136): 0.03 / 10.5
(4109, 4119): -0.09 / 11.8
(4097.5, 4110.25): -0.08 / 11.7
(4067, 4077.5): -0.06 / 11.8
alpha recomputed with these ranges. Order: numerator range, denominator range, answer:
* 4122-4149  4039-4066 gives 1.01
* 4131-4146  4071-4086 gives 0.95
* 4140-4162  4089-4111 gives 0.93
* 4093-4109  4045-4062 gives 1.10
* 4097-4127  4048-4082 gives 1.04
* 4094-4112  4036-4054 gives 1.12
